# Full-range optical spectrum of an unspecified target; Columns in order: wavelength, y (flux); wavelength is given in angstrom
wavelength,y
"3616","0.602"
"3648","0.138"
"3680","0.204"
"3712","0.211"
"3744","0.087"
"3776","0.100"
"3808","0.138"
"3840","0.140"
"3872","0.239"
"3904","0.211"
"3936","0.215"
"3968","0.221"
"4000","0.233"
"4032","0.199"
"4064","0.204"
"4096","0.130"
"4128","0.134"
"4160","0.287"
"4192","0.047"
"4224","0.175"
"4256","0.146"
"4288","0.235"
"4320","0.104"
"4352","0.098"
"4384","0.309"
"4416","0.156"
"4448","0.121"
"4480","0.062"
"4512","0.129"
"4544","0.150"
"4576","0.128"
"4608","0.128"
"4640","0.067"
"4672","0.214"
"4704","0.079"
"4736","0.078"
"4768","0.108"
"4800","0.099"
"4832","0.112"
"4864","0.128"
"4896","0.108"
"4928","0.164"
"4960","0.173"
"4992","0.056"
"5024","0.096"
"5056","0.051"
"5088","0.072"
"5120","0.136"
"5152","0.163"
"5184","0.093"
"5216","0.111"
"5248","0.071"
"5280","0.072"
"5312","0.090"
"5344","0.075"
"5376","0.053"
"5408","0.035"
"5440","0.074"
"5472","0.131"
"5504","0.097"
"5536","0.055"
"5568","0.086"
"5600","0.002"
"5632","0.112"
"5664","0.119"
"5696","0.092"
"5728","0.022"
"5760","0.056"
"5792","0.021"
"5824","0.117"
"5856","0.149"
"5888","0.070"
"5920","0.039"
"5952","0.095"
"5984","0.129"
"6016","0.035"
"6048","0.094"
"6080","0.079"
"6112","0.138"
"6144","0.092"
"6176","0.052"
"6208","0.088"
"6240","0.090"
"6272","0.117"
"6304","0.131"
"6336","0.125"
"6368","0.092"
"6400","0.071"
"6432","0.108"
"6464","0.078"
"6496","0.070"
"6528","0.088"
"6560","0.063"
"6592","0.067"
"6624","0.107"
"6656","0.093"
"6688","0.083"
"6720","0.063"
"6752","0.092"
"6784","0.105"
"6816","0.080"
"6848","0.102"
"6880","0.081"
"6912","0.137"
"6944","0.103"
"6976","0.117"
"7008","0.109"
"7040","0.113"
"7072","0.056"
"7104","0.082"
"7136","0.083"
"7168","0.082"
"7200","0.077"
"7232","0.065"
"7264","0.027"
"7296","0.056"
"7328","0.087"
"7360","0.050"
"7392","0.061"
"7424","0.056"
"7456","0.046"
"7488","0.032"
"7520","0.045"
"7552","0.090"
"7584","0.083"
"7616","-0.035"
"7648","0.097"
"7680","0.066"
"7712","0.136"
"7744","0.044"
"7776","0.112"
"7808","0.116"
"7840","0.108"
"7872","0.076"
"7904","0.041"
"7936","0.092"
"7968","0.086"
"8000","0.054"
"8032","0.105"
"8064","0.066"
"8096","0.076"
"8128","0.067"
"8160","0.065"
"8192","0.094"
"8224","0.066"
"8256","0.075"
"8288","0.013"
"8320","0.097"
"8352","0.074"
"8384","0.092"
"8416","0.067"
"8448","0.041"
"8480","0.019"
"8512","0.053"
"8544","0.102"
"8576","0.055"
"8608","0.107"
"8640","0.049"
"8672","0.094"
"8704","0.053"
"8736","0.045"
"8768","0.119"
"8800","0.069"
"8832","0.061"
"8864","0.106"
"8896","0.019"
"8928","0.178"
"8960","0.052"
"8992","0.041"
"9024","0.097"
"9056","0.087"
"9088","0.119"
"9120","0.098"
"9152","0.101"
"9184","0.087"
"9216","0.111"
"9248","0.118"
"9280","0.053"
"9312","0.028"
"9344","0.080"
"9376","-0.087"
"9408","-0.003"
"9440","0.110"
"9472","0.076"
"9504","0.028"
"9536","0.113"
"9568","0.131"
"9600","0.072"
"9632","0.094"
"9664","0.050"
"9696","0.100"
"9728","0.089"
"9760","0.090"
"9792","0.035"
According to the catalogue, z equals 1.39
